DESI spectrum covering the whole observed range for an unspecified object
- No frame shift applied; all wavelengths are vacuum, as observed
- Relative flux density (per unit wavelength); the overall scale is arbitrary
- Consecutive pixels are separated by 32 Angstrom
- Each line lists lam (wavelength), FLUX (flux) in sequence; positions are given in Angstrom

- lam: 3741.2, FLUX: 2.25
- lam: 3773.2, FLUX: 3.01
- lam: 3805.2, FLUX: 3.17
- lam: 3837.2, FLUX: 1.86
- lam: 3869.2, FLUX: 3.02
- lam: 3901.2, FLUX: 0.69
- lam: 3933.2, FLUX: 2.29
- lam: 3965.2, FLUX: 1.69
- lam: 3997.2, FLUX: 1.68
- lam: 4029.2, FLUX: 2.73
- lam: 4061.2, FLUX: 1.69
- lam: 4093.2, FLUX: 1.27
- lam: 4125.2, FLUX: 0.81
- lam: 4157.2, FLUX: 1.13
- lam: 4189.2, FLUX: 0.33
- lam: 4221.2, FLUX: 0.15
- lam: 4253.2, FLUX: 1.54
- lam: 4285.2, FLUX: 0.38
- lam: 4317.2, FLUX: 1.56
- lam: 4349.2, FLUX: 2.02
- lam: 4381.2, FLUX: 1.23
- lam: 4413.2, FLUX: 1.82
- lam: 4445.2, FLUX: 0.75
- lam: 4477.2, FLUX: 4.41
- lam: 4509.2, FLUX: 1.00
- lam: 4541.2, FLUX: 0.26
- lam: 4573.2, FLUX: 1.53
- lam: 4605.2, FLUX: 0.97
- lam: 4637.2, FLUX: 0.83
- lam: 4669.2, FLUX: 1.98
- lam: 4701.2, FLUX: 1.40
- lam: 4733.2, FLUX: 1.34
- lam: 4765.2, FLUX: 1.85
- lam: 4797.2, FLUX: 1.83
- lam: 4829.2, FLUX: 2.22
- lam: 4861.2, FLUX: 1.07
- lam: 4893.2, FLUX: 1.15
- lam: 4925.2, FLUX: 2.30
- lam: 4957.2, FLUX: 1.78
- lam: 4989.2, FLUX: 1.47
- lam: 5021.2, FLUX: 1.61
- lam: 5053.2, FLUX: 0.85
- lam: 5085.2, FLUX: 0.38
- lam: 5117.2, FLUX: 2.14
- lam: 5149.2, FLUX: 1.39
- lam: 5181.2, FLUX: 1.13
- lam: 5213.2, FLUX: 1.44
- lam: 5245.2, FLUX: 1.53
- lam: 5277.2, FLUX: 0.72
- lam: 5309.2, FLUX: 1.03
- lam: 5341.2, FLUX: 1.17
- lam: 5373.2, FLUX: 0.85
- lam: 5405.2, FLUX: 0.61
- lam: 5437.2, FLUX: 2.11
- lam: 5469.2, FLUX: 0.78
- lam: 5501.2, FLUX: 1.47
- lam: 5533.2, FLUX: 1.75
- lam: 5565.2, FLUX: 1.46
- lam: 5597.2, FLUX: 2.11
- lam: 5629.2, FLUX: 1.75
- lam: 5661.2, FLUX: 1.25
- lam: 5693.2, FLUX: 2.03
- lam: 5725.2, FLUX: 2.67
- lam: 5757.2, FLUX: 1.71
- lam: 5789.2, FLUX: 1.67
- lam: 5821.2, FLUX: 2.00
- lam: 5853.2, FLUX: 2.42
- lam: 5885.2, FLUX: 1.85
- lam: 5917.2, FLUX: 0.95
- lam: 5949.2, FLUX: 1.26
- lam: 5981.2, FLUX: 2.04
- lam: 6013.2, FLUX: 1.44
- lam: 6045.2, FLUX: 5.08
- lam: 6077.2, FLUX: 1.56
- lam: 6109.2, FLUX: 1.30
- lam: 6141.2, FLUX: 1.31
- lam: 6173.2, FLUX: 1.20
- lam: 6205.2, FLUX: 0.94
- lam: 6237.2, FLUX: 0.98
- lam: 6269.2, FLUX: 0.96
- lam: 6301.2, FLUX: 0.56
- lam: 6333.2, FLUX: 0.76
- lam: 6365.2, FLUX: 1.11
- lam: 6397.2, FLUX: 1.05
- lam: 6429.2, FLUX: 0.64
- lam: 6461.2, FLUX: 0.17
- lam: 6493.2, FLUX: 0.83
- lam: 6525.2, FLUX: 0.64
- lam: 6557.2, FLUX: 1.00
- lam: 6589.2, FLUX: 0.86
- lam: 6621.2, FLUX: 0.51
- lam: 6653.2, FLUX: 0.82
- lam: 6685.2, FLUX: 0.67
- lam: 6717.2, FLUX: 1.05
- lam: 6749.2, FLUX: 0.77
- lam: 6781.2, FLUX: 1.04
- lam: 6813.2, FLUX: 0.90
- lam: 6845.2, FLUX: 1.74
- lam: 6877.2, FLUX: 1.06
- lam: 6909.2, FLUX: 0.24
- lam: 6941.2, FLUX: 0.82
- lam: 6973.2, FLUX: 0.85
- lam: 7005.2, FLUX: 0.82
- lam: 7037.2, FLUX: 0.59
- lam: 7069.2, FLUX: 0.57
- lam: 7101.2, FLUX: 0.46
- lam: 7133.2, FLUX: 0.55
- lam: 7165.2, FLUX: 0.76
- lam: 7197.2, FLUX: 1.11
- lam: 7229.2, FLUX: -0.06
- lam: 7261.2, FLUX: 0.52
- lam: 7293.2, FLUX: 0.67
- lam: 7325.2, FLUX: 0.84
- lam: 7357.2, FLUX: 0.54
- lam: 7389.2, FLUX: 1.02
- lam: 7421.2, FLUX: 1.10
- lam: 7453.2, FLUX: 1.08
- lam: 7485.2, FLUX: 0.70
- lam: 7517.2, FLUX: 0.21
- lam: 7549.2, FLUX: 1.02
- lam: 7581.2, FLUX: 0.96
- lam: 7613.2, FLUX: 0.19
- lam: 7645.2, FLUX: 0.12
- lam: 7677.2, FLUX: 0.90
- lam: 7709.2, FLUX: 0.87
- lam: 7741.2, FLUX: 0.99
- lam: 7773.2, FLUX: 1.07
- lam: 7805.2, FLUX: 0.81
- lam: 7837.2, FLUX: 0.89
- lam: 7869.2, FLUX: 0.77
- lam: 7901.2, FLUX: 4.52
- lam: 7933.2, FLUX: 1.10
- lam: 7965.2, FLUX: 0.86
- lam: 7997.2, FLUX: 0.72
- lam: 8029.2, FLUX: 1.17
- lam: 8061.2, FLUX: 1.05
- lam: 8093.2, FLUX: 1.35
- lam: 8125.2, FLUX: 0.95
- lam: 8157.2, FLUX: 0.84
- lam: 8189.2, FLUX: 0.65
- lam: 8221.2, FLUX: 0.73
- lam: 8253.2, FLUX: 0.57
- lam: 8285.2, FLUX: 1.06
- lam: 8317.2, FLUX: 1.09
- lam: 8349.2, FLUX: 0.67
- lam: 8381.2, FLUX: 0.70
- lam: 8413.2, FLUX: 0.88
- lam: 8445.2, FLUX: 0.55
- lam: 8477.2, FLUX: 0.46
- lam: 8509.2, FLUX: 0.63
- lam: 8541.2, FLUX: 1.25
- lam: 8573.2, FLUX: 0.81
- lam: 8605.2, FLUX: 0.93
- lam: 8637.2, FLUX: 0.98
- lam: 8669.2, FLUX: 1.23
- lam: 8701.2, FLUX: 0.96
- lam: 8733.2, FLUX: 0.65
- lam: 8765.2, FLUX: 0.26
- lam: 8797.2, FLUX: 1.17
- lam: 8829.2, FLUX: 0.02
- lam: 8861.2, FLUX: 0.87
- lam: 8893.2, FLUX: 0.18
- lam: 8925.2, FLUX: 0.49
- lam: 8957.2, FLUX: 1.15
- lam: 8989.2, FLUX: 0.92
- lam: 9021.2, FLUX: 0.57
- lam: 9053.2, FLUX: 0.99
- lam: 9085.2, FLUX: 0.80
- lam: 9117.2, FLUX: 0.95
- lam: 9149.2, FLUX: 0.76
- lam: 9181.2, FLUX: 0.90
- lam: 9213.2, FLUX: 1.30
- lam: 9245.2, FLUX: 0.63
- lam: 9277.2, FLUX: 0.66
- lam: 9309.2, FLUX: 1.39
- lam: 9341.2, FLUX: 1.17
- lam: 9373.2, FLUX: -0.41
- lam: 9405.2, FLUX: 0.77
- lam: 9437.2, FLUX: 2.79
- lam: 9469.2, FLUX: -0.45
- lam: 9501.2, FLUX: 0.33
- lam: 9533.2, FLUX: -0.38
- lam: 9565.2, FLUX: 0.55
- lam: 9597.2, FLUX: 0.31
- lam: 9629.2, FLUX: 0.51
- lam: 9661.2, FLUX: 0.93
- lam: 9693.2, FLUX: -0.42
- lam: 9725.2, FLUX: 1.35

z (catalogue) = 0.204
